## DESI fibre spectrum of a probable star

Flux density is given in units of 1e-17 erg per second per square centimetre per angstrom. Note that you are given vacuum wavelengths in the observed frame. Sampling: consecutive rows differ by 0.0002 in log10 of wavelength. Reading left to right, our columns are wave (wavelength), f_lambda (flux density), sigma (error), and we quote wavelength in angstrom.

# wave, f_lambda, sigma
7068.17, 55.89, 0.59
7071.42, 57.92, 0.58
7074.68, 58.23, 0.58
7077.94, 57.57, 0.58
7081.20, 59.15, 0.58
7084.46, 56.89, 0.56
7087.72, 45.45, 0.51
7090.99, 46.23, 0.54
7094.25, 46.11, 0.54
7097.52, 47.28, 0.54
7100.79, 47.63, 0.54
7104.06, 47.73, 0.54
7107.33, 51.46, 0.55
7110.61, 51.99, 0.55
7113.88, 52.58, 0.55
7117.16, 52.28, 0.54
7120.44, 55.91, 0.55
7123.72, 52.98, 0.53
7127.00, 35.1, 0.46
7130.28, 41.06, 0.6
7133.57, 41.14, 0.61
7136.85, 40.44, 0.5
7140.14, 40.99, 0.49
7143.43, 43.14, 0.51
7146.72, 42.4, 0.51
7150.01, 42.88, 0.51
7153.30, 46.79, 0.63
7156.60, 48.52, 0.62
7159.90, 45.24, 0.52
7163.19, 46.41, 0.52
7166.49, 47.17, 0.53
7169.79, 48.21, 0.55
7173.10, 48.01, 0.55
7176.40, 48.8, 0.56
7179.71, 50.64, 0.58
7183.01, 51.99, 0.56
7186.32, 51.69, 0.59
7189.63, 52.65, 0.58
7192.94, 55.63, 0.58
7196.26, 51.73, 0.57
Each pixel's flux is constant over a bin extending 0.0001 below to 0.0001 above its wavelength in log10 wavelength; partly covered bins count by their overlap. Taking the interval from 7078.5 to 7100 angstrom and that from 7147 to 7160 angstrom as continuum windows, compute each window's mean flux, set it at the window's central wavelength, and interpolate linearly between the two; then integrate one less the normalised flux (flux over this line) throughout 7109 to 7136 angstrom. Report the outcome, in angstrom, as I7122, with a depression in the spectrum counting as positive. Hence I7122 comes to 0.2 angstrom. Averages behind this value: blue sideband 50.5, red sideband 45.6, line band 47.7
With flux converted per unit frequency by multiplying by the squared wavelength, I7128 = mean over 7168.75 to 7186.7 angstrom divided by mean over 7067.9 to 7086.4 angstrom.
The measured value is 0.9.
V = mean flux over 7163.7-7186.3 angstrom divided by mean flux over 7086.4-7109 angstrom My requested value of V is 1.0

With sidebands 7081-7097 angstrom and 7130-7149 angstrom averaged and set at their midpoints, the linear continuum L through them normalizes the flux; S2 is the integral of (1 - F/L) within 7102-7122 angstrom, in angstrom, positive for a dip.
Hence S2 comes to -2.6 angstrom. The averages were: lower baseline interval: 49.8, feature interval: 51.9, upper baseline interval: 41.6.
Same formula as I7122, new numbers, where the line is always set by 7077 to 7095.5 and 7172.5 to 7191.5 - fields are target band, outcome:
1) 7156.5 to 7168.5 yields 1.03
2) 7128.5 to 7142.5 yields 2.83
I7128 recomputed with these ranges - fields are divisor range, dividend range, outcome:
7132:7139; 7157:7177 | 1.17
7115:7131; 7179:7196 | 1.12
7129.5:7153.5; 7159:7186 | 1.16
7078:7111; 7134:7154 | 0.86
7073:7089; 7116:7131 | 0.87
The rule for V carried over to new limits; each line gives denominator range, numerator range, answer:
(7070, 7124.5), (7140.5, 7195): 0.92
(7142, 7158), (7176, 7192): 1.15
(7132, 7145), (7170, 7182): 1.19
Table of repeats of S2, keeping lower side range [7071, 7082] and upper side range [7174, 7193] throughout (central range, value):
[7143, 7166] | 3.5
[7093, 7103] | 1.7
